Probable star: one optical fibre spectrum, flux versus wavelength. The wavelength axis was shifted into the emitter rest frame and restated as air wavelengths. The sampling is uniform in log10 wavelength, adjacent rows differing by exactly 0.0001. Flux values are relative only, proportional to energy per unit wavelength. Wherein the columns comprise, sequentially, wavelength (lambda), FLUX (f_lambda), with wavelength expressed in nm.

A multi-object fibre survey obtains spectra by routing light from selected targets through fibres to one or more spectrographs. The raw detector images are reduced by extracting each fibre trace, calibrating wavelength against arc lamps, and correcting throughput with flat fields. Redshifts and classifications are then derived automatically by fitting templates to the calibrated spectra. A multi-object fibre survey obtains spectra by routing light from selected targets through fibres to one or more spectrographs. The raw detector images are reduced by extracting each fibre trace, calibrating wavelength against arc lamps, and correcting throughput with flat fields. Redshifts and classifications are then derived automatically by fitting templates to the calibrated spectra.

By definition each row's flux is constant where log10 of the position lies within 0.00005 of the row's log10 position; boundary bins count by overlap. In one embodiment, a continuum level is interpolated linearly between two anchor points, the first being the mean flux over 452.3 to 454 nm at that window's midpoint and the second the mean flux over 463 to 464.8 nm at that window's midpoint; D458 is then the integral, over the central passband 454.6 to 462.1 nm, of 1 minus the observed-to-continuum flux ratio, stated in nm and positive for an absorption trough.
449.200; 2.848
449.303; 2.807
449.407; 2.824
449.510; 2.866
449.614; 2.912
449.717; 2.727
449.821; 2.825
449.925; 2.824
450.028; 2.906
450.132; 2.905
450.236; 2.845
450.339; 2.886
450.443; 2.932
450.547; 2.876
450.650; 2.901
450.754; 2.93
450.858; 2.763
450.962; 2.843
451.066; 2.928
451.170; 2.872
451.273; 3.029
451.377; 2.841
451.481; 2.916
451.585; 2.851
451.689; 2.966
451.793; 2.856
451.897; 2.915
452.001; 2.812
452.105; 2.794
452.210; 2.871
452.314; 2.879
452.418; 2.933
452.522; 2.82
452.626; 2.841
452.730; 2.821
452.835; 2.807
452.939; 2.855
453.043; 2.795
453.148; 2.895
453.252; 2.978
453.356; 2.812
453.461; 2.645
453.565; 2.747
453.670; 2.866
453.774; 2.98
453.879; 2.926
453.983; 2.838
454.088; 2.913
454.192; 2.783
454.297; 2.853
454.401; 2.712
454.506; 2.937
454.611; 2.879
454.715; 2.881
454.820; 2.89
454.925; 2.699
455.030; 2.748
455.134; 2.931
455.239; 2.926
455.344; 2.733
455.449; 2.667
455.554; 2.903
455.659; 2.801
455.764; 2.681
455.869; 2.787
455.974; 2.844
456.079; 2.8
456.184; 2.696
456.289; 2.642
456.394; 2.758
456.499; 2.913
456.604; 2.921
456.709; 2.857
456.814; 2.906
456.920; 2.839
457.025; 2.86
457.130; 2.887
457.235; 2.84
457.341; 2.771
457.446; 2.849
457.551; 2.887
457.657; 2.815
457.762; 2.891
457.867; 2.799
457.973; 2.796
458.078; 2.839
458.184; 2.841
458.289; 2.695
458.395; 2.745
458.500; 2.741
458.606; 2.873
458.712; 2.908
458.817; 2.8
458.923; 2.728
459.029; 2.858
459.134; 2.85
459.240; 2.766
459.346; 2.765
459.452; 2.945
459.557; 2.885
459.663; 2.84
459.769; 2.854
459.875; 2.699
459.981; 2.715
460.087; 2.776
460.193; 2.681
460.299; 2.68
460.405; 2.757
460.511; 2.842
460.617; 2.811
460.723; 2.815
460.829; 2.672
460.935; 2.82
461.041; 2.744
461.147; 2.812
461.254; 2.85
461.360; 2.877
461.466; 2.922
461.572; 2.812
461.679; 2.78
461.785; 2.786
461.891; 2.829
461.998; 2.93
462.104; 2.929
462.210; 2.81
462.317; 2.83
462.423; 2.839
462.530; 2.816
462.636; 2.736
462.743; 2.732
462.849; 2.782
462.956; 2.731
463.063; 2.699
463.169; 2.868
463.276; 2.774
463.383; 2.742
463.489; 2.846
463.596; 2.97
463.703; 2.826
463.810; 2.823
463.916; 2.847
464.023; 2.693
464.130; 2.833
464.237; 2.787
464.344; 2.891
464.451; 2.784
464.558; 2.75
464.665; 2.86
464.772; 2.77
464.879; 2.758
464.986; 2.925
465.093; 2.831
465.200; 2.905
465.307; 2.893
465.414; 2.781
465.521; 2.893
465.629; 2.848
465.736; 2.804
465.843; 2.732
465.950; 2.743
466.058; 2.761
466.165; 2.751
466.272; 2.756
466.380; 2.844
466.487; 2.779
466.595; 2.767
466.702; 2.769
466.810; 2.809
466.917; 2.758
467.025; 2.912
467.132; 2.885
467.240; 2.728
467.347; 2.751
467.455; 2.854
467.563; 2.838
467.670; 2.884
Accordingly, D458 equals 0.05 nm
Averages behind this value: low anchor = 2.85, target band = 2.81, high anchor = 2.81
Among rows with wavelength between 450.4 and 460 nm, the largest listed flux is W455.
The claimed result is 3.029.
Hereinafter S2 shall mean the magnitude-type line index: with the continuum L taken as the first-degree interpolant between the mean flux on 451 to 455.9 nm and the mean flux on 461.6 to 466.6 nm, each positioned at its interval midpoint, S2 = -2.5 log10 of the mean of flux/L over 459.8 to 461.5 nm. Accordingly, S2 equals 0.02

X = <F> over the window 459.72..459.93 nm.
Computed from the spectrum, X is 2.77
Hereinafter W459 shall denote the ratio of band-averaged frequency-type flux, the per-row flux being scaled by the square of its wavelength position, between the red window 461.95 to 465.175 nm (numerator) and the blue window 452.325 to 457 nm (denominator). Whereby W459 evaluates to 1.03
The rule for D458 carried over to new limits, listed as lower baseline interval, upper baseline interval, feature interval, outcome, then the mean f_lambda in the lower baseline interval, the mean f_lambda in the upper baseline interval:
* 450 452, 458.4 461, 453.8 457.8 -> 0.012 nm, 2.89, 2.79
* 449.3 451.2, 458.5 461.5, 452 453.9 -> 0.000 nm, 2.86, 2.8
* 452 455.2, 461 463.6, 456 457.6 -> 0.003 nm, 2.84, 2.82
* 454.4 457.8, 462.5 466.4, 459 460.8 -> 0.014 nm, 2.82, 2.8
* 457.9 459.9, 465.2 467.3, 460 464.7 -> 0.008 nm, 2.81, 2.8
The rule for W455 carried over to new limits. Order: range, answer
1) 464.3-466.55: 2.925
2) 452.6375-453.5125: 2.978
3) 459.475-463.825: 2.97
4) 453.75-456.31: 2.98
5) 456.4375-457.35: 2.921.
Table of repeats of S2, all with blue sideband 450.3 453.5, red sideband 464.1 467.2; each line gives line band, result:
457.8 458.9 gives 0.01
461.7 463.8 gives 0.00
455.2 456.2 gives 0.03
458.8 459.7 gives 0.00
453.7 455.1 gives 0.00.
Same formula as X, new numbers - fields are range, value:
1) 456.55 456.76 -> 2.89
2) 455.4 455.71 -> 2.79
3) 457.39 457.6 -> 2.88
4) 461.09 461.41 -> 2.84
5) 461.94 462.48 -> 2.86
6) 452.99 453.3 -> 2.89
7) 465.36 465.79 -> 2.83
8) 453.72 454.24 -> 2.89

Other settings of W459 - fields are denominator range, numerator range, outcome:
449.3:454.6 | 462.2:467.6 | 1.04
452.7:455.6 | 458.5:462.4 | 1.02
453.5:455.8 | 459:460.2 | 1.01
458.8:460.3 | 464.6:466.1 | 1.04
